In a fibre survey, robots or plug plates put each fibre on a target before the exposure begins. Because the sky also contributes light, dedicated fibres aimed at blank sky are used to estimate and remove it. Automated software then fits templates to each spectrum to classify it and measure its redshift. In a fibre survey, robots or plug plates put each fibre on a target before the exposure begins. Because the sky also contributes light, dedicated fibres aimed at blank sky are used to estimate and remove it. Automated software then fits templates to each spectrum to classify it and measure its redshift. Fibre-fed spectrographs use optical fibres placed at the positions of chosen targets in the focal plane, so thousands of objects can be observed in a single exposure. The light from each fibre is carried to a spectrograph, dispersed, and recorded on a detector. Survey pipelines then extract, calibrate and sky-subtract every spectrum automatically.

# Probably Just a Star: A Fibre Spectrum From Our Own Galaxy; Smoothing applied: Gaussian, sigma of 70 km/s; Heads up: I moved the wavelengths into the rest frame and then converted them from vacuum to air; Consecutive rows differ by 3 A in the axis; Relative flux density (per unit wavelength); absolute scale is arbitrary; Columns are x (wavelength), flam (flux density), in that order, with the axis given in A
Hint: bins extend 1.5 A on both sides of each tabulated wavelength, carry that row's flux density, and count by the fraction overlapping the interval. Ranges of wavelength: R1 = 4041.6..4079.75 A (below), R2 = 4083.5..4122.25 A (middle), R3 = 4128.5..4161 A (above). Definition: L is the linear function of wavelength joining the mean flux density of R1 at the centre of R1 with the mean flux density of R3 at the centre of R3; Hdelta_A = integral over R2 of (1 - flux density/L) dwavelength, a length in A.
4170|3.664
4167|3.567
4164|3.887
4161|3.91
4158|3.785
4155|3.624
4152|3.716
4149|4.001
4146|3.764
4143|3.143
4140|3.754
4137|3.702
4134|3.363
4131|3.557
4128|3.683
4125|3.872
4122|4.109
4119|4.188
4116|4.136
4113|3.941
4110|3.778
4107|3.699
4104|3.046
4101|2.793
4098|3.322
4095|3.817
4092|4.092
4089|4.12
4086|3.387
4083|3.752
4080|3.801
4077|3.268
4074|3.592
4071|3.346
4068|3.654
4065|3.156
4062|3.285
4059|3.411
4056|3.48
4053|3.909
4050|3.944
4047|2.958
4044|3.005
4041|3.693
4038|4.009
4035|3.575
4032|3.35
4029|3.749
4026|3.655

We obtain -1.8 A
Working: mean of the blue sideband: 3.44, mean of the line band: 3.71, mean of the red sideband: 3.65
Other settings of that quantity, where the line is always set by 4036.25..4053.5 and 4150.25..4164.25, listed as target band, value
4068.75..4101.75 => 0.5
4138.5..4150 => 0.3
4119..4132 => -0.5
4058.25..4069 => 0.7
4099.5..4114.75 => 0.9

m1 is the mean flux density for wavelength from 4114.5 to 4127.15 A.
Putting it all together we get 4.06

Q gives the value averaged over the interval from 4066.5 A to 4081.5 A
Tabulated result 3.53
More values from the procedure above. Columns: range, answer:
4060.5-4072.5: 3.36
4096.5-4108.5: 3.21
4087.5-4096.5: 4.01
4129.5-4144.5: 3.5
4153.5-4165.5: 3.8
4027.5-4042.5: 3.68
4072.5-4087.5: 3.56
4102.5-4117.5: 3.72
